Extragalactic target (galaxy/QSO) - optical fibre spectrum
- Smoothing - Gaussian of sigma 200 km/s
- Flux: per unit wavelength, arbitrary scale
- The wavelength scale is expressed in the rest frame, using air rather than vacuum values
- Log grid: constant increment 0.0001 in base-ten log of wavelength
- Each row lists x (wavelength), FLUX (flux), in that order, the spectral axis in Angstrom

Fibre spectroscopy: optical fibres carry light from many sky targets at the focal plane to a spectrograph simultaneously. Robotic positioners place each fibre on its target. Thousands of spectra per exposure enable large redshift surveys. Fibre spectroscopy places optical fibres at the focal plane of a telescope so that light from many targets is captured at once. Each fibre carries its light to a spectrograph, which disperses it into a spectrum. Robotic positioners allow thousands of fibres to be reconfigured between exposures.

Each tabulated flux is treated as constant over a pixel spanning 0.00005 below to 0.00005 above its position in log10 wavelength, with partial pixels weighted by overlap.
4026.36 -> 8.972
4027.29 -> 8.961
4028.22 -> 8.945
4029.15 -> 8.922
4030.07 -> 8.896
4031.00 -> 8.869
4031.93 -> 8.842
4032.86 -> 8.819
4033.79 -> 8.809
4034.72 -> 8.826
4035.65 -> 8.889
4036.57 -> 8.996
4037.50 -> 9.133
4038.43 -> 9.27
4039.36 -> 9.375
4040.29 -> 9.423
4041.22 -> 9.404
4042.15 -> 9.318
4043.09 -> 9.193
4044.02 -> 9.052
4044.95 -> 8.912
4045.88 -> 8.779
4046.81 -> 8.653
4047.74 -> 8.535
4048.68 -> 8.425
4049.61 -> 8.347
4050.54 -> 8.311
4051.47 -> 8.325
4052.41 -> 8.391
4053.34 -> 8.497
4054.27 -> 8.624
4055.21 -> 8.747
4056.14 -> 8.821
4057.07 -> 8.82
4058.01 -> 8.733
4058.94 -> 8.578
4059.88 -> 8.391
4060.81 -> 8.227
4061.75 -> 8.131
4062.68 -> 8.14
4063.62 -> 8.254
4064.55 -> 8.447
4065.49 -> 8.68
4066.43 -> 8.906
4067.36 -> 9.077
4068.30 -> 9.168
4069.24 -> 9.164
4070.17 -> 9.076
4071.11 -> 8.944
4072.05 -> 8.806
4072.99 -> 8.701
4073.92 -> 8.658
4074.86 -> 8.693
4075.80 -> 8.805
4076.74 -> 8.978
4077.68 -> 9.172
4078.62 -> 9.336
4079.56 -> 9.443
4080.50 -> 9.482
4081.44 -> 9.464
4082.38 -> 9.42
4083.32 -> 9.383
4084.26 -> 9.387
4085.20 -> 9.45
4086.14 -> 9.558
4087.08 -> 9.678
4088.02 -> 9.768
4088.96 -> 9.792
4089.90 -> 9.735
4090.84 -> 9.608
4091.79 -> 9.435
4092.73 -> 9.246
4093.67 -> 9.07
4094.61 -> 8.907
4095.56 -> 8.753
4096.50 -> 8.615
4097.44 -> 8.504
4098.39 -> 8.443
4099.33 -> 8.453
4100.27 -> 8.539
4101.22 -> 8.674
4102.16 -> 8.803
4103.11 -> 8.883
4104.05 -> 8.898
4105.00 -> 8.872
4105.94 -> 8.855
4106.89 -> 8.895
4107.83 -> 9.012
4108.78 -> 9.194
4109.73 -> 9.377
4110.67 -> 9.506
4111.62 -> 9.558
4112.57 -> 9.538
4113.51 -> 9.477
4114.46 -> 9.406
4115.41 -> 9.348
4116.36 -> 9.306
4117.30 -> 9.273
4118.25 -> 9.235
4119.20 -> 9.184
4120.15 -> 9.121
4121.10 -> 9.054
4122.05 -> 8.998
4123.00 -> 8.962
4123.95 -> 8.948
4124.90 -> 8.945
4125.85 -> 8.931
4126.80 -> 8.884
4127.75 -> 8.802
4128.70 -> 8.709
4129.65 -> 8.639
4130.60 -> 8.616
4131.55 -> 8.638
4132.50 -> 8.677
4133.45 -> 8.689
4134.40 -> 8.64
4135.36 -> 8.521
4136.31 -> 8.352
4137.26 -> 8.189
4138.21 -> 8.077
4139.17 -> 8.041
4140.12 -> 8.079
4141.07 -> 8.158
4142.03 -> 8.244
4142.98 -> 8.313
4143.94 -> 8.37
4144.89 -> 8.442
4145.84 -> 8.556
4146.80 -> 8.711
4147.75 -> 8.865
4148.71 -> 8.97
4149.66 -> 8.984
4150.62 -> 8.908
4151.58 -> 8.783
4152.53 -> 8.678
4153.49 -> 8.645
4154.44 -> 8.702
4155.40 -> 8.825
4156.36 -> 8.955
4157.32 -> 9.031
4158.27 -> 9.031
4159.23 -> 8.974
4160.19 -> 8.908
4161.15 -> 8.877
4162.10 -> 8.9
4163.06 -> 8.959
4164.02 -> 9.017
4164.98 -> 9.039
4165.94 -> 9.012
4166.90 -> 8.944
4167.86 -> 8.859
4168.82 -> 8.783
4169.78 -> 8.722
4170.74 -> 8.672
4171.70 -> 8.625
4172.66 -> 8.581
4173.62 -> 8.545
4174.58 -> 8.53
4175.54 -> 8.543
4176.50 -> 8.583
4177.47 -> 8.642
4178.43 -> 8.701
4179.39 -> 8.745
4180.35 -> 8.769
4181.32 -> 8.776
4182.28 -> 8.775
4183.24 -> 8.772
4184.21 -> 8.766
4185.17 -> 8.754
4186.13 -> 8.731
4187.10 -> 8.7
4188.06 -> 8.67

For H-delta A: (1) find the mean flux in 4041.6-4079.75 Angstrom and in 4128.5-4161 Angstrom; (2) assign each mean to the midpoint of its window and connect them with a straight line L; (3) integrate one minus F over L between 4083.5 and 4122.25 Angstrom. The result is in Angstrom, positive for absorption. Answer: -2.16 Angstrom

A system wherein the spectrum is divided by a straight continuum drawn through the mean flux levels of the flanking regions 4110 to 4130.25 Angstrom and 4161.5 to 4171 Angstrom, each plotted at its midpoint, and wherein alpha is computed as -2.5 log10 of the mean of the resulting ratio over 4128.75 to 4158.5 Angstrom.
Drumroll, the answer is 0.052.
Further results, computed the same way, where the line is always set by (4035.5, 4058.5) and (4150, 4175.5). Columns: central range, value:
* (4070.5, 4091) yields -0.053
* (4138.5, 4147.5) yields 0.062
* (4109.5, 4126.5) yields -0.048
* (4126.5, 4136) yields 0.019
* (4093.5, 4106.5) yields 0.013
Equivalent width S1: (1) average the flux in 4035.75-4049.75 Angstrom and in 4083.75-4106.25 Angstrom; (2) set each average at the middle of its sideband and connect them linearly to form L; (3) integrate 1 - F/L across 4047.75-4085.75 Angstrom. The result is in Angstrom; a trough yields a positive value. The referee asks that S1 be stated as 0.97 Angstrom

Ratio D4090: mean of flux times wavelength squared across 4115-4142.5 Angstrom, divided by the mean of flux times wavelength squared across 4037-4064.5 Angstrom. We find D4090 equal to 1.04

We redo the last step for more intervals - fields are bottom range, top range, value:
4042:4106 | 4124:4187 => 1.02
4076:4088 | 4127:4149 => 0.93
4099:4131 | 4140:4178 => 0.99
